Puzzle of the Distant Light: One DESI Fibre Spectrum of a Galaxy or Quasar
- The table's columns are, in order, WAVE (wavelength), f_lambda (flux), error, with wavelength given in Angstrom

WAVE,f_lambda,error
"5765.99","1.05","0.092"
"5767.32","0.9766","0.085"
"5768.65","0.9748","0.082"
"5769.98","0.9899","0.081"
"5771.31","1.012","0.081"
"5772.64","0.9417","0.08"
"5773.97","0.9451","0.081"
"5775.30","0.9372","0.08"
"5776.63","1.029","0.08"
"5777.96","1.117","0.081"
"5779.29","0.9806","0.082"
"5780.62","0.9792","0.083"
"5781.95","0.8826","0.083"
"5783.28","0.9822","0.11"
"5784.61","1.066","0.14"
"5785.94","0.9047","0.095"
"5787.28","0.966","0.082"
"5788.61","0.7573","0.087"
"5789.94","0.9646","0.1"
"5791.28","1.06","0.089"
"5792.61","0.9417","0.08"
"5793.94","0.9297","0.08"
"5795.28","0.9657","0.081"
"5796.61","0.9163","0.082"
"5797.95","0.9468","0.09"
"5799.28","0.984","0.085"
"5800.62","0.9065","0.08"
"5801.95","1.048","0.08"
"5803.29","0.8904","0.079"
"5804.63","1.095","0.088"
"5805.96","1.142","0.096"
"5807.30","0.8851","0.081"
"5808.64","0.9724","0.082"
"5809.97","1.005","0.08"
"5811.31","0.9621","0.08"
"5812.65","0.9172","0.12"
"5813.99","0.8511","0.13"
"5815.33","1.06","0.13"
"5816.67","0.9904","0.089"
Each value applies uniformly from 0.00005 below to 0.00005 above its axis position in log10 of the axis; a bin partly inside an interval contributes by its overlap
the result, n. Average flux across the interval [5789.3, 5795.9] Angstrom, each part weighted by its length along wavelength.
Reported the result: 0.972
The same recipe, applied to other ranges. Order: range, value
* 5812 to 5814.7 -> 0.886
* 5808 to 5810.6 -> 0.992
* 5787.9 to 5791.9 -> 0.926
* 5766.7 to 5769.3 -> 0.975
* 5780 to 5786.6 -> 0.964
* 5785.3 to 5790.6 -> 0.898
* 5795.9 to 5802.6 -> 0.961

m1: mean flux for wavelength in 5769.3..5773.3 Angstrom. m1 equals 0.98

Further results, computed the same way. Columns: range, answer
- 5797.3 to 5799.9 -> 0.967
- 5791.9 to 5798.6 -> 0.941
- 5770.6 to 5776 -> 0.959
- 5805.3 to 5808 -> 1.01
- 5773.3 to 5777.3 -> 0.97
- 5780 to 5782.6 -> 0.931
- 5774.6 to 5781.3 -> 1.01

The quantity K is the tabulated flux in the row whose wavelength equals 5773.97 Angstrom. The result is 0.9451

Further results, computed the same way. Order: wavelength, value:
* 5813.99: 0.8511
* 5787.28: 0.966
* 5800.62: 0.9065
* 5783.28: 0.9822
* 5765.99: 1.05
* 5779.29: 0.9806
